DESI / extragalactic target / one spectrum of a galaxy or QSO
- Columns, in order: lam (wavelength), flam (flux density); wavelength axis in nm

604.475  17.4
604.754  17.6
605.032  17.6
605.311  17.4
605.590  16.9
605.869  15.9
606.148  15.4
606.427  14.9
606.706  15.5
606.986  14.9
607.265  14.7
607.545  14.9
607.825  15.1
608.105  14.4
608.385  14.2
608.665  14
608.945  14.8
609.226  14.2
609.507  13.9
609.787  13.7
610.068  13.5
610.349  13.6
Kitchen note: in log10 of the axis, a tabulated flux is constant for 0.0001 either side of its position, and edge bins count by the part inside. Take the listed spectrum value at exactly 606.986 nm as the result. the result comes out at 14.9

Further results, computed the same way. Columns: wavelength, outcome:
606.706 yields 15.5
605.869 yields 15.9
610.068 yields 13.5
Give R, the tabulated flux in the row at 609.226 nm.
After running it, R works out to 14.2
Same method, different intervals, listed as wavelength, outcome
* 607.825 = 15.1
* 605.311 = 17.4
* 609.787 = 13.7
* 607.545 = 14.9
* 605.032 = 17.6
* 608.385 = 14.2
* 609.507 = 13.9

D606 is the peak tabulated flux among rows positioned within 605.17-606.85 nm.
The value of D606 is 17.4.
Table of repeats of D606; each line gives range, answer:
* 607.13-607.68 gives 14.9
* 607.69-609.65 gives 15.1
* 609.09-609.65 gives 14.2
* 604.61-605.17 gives 17.6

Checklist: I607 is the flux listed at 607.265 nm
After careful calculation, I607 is 14.7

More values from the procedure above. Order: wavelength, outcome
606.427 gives 14.9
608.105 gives 14.4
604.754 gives 17.6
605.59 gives 16.9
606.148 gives 15.4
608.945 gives 14.8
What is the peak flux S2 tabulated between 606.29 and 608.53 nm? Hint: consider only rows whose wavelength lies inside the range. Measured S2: 15.5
